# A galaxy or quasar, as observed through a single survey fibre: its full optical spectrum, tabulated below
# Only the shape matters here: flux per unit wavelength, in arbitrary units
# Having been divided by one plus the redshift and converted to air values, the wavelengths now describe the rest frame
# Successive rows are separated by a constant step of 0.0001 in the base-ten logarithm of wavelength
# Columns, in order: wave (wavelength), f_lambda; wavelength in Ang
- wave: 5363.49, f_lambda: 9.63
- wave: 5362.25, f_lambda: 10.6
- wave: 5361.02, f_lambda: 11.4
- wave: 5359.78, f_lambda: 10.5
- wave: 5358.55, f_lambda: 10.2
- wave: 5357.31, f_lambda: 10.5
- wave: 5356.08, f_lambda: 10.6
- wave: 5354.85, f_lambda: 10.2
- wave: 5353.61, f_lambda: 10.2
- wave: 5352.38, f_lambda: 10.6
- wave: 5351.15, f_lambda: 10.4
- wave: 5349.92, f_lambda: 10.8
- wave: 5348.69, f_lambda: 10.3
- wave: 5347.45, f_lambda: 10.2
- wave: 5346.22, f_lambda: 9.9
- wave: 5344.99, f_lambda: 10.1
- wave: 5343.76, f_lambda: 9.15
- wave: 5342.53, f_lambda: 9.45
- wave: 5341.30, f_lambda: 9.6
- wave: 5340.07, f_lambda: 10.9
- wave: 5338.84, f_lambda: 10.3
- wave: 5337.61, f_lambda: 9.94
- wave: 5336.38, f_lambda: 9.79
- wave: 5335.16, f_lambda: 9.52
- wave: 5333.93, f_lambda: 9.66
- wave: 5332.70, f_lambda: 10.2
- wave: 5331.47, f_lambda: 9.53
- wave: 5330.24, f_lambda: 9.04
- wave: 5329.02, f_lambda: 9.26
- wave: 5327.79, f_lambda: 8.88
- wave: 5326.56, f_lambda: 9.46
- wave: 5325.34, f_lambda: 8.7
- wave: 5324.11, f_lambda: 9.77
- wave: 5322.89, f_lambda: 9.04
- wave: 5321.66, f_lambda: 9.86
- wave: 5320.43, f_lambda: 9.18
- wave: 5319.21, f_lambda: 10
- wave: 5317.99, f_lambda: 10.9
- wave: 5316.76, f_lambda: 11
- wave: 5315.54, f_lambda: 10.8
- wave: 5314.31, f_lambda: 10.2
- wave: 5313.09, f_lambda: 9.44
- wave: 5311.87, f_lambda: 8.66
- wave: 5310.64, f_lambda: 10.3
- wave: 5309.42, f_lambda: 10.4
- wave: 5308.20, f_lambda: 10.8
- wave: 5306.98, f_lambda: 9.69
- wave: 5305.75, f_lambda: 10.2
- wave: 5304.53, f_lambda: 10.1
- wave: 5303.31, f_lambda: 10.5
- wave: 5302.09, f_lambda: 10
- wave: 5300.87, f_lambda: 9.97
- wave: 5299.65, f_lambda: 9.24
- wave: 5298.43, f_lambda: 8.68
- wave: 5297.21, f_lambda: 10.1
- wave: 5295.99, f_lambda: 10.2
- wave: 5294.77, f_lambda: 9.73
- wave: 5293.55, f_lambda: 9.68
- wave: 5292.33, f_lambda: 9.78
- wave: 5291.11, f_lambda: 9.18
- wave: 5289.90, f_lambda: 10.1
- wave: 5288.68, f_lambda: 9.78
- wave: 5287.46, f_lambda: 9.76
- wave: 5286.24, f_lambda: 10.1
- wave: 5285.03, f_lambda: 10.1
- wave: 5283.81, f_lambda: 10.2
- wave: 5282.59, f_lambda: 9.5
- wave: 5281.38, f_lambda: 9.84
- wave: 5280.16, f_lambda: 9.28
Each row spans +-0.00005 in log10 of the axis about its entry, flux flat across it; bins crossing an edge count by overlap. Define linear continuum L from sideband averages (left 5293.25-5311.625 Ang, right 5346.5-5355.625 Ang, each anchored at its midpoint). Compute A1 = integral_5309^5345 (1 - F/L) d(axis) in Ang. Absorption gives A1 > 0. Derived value 1.4 Ang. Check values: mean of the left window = 9.95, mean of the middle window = 9.76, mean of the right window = 10.4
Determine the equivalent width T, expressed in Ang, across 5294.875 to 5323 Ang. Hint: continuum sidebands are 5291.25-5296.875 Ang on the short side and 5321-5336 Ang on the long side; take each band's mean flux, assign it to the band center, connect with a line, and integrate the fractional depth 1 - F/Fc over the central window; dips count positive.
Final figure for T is -1.0 Ang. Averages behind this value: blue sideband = 9.8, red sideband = 9.42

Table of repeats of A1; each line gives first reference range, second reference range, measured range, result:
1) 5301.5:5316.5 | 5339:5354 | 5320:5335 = 1.1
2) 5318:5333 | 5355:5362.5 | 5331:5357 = 0.1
